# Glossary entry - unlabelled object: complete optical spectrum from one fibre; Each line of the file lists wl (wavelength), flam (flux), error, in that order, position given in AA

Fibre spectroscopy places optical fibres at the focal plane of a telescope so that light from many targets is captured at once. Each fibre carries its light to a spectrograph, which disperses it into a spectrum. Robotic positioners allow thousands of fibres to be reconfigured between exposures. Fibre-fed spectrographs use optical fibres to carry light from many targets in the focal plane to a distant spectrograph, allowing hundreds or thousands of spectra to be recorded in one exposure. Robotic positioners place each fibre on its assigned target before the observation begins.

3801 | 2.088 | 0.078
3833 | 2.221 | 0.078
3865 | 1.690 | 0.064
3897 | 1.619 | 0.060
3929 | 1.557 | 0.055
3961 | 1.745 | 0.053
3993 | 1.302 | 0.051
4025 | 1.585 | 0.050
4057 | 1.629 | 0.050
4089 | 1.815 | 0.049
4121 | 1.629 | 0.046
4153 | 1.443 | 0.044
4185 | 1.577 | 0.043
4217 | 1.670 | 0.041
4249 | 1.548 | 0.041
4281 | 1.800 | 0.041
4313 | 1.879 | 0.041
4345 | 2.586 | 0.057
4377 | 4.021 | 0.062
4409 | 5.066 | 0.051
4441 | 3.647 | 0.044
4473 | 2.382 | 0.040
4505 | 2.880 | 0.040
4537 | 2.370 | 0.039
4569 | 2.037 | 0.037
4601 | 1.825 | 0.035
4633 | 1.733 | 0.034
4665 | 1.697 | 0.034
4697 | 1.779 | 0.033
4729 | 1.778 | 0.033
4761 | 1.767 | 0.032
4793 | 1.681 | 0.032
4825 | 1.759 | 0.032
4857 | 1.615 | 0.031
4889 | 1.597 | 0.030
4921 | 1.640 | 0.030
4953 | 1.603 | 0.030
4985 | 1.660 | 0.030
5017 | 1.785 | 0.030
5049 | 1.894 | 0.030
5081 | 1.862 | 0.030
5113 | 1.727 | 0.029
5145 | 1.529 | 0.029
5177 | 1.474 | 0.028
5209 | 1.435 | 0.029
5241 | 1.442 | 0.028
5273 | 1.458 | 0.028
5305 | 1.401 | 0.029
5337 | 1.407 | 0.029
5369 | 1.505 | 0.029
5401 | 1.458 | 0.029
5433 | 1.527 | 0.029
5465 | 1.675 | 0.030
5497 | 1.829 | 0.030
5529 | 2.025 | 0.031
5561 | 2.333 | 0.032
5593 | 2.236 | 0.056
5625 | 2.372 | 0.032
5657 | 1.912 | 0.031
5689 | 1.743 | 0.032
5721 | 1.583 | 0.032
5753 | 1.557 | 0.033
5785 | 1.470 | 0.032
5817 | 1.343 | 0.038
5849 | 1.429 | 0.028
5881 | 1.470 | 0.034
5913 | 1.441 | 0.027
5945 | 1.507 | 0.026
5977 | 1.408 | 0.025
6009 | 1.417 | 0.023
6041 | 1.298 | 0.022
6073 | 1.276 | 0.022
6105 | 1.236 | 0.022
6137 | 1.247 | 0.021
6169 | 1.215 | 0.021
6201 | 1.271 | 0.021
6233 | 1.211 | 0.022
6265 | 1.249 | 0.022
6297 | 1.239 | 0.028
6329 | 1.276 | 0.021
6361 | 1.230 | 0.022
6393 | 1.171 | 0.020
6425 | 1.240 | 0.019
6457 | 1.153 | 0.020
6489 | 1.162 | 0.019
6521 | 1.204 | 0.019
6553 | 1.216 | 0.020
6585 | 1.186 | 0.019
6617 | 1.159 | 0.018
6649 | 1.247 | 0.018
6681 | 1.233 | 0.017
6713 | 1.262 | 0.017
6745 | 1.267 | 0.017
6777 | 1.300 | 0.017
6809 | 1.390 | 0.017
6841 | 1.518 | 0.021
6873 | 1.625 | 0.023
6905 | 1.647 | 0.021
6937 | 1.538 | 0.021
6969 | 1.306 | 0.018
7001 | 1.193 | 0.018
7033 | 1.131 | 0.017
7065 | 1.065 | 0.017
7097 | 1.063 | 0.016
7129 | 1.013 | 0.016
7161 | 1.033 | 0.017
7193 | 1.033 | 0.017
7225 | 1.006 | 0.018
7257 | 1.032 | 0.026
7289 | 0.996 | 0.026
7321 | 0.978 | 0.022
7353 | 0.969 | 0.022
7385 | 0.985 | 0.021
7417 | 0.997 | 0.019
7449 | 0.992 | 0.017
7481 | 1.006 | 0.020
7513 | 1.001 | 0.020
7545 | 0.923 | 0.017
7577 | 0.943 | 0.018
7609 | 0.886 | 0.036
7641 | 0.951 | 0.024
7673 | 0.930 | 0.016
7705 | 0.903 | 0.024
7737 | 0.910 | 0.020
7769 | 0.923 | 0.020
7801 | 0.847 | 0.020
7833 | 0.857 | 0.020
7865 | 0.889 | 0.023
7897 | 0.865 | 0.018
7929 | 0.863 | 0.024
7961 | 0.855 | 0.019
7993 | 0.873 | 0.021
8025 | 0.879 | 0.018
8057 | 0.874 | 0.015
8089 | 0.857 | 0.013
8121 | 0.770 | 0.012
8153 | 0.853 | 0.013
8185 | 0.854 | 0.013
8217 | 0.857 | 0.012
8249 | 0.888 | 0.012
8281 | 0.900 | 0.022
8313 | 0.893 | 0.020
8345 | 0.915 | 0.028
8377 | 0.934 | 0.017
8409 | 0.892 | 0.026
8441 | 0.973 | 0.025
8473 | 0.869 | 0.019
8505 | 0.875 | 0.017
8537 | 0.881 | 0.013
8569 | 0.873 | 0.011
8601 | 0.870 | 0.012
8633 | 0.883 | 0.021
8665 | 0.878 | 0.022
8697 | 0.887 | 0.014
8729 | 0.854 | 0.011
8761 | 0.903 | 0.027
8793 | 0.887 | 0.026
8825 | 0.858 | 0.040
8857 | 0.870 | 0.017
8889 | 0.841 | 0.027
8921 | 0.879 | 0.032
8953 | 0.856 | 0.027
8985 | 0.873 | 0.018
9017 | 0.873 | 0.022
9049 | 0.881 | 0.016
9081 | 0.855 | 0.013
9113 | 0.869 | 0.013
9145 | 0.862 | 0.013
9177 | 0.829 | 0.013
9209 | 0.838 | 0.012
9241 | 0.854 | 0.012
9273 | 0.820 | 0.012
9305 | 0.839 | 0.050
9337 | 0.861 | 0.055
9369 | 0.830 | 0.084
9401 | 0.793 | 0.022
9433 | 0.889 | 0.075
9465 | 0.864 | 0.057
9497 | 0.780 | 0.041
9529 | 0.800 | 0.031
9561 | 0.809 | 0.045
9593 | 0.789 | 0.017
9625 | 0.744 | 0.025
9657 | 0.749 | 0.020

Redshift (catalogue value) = 2.61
